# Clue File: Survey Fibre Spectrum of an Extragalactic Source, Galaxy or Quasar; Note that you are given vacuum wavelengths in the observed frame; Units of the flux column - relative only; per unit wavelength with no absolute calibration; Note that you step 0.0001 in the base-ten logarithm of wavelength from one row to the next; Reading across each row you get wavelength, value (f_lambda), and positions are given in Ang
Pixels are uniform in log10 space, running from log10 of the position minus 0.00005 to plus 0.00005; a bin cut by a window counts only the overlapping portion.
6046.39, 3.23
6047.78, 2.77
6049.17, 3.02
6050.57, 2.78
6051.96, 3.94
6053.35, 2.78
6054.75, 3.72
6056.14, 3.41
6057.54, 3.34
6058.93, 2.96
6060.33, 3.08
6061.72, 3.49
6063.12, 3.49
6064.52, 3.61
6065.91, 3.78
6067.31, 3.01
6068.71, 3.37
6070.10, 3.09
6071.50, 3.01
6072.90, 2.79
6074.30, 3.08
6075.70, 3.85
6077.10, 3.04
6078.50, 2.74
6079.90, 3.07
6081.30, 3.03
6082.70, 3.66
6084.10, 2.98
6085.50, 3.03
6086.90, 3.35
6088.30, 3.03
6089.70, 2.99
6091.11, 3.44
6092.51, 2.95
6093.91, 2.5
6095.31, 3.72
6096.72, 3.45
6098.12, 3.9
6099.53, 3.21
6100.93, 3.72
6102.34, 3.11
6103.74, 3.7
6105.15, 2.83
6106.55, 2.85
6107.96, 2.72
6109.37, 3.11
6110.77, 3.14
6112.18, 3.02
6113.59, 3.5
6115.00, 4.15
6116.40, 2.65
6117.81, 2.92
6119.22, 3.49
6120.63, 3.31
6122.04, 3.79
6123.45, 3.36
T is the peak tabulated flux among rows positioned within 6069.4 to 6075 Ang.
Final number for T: 3.09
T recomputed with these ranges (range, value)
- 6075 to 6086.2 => 3.85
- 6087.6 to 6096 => 3.72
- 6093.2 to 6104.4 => 3.9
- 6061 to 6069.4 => 3.78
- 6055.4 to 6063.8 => 3.49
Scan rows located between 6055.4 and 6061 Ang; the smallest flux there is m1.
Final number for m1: 2.96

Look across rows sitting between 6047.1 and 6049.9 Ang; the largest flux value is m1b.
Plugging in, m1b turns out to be 3.02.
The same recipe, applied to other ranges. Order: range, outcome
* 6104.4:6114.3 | 3.5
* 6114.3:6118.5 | 4.15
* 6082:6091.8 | 3.66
